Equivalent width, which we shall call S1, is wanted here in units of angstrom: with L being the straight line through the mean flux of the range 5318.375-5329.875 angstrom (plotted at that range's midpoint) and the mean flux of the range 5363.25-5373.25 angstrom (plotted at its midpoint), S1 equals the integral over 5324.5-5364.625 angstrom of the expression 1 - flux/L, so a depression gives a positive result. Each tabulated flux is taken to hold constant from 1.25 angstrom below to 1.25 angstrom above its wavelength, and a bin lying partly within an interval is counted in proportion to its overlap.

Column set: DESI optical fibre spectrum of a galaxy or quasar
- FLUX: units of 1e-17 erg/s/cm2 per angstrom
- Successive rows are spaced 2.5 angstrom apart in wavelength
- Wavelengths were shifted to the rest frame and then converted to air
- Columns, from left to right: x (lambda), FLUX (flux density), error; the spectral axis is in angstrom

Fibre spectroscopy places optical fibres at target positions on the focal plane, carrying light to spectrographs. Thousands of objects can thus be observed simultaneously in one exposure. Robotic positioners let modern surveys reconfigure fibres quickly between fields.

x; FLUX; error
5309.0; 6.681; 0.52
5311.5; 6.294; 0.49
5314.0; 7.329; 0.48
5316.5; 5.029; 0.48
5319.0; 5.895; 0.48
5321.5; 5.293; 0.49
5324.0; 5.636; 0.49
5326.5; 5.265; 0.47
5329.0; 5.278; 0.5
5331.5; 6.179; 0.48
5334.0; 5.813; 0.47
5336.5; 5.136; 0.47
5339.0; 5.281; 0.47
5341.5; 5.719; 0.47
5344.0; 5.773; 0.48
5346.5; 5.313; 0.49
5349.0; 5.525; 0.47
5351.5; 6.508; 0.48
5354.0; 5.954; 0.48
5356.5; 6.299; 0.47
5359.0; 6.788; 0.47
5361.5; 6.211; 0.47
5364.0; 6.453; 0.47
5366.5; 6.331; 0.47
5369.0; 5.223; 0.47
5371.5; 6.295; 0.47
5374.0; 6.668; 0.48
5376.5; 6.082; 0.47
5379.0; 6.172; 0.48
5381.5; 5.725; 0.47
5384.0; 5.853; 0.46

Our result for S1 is -0.5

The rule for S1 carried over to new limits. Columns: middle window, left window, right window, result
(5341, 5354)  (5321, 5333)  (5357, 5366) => 0.6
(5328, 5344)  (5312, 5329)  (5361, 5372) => 0.7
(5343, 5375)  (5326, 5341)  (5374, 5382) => -1.3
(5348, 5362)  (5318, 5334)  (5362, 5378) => -0.6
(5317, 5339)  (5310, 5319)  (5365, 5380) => 2.3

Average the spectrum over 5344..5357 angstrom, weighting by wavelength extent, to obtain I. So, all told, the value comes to 5.88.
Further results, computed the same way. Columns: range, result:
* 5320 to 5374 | 5.84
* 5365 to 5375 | 6.12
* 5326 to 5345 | 5.56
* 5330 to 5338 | 5.68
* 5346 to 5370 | 6.09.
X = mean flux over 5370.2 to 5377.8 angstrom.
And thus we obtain 6.34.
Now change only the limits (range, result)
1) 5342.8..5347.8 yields 5.54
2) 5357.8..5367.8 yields 6.44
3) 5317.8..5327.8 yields 5.52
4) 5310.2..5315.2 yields 6.81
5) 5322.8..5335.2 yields 5.63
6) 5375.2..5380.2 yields 6.13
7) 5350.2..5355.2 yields 6.23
